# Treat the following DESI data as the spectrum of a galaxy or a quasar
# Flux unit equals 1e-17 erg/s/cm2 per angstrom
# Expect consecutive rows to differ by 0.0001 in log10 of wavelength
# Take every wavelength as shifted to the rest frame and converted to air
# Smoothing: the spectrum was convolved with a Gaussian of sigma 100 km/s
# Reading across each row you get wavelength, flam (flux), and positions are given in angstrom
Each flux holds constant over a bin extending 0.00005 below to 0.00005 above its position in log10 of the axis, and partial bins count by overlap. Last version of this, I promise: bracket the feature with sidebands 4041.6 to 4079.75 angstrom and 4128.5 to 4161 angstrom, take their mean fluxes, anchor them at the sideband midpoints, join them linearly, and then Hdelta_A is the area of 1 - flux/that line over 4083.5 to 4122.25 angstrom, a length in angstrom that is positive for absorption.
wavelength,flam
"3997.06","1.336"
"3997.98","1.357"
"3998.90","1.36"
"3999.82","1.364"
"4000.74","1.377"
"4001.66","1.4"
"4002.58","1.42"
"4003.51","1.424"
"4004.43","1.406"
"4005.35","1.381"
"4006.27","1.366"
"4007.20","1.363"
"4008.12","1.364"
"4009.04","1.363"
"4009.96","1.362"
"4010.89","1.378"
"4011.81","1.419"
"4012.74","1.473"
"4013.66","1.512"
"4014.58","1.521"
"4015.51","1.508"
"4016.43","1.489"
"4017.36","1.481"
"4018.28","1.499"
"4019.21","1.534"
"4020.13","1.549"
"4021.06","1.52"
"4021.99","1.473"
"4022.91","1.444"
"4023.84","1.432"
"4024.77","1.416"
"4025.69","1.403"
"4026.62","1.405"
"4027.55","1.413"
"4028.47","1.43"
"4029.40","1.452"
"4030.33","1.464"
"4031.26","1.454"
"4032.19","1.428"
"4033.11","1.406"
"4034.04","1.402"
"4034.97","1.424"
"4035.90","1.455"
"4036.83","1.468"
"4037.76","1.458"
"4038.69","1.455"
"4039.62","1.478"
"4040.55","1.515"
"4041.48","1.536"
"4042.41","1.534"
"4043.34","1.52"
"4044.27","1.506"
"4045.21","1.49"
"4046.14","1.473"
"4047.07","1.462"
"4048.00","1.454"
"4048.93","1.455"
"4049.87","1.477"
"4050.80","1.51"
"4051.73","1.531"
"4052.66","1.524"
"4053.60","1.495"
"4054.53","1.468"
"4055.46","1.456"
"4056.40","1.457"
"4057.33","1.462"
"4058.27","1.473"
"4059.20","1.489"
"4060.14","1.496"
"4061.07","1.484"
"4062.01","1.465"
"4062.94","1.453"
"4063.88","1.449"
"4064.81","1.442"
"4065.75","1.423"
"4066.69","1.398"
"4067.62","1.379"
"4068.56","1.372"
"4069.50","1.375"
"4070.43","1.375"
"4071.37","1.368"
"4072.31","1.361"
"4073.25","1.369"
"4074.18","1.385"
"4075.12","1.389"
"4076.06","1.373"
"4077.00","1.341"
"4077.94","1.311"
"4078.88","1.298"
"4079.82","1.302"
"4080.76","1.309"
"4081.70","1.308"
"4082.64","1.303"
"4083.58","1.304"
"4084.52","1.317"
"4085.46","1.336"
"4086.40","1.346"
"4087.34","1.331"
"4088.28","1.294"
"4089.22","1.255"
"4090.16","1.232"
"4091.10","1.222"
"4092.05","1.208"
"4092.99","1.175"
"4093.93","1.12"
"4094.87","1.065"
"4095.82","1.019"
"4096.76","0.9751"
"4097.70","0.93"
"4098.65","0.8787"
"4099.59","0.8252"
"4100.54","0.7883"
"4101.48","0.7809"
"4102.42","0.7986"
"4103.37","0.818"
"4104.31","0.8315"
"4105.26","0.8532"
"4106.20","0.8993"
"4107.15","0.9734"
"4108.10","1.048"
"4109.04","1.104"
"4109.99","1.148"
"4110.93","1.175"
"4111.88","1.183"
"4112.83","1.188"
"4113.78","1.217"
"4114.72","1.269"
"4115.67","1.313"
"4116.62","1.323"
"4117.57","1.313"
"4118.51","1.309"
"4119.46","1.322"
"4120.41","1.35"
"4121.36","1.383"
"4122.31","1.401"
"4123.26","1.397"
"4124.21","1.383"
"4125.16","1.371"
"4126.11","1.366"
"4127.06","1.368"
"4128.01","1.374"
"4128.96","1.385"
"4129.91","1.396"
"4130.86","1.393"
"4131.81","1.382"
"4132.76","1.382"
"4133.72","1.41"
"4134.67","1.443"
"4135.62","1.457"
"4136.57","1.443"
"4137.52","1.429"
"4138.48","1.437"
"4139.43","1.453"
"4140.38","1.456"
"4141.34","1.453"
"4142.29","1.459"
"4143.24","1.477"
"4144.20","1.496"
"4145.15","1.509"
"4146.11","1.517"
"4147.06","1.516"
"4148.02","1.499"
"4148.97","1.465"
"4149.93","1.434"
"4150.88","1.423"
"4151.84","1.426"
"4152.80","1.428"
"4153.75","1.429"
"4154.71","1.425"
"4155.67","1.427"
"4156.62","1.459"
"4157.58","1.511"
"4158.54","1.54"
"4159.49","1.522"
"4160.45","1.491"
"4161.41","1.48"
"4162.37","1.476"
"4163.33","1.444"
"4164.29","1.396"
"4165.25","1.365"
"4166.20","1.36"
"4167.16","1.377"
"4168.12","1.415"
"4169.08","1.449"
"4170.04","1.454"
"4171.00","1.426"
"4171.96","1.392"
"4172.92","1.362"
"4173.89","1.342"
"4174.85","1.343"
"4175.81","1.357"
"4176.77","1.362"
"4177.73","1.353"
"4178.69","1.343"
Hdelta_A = 8.5 angstrom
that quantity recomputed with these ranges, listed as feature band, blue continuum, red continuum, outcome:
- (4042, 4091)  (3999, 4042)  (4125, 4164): 1.3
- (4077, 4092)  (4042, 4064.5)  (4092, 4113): -1.7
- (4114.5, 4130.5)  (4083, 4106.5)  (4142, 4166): -1.3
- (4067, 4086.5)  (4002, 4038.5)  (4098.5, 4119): -2.5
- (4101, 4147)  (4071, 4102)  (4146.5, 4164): 2.3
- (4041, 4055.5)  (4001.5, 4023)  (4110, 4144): -0.8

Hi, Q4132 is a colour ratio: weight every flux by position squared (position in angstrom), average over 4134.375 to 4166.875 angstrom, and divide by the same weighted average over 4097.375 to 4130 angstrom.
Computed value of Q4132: 1.3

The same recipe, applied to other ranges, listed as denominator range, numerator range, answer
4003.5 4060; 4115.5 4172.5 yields 1.03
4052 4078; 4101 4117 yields 0.76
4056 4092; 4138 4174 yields 1.10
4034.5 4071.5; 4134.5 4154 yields 1.04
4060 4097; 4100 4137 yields 0.95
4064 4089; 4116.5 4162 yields 1.09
